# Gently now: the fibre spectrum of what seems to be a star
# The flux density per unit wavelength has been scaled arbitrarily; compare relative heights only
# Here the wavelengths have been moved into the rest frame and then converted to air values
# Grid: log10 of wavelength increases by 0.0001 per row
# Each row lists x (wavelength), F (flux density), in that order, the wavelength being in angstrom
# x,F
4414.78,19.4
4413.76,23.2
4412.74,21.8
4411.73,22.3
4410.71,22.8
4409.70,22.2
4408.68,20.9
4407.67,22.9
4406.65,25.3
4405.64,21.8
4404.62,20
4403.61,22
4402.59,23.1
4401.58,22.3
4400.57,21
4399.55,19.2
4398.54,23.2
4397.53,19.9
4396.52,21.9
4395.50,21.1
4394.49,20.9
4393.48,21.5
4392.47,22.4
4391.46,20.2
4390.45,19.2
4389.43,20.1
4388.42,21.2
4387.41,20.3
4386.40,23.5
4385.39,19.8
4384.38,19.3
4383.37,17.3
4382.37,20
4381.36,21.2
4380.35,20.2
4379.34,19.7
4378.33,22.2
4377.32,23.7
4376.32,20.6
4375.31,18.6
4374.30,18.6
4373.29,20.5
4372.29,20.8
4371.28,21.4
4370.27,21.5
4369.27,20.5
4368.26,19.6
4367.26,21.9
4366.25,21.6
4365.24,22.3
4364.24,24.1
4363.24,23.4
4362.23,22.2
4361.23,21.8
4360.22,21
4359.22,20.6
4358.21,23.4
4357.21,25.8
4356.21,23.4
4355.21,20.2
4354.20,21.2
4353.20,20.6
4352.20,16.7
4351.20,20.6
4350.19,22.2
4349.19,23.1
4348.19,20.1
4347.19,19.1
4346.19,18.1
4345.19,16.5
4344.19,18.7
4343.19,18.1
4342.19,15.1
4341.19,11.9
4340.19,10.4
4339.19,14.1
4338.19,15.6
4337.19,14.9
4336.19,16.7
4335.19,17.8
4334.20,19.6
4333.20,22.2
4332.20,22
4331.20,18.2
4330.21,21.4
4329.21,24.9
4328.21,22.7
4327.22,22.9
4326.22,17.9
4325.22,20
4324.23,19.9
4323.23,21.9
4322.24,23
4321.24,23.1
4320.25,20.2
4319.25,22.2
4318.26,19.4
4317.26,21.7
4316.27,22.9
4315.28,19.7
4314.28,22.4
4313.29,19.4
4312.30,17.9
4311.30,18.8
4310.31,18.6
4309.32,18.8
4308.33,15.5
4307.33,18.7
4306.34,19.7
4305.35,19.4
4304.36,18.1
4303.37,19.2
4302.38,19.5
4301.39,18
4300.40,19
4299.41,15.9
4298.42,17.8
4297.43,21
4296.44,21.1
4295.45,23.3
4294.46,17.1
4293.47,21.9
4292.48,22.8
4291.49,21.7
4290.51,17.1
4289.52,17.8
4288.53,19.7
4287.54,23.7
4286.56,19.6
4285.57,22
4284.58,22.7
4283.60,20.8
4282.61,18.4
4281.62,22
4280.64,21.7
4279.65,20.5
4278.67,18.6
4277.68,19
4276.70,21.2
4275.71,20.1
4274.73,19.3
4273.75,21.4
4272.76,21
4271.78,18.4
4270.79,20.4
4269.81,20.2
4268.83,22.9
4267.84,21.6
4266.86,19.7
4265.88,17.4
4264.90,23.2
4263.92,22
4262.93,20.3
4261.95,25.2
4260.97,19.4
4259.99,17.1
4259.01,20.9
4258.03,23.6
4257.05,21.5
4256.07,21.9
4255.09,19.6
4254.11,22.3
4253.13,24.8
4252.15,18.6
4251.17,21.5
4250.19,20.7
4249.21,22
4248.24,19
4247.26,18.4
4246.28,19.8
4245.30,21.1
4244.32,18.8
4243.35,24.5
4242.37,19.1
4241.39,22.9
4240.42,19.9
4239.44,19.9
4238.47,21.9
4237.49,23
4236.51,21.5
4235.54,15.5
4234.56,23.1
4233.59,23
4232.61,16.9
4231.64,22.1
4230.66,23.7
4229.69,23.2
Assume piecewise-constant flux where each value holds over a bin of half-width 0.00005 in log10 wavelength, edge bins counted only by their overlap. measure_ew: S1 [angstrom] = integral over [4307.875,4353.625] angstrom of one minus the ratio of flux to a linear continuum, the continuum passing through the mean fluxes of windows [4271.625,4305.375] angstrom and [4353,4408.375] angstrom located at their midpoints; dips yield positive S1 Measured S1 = 2.94 angstrom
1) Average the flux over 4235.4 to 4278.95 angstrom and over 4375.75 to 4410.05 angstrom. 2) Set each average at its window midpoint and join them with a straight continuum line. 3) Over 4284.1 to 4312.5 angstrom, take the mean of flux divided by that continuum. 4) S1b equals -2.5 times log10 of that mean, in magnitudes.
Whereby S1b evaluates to 0.07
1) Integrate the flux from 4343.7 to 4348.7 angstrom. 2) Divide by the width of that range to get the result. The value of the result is 18.5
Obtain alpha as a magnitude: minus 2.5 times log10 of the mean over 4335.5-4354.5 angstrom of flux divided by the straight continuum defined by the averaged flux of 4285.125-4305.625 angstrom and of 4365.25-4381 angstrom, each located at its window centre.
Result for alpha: 0.17 mag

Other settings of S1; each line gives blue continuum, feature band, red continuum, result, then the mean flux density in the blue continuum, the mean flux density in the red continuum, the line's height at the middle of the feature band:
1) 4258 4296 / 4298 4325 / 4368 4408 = 1.4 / 20.6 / 21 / 20.7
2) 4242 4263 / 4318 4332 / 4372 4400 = -0.4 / 20.9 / 20.6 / 20.8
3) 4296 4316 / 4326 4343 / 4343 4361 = 1.5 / 19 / 20.6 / 20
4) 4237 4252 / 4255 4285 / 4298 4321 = -0.8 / 20.8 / 19.3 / 20.2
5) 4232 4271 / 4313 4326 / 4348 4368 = 0.2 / 20.9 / 21.8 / 21.5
